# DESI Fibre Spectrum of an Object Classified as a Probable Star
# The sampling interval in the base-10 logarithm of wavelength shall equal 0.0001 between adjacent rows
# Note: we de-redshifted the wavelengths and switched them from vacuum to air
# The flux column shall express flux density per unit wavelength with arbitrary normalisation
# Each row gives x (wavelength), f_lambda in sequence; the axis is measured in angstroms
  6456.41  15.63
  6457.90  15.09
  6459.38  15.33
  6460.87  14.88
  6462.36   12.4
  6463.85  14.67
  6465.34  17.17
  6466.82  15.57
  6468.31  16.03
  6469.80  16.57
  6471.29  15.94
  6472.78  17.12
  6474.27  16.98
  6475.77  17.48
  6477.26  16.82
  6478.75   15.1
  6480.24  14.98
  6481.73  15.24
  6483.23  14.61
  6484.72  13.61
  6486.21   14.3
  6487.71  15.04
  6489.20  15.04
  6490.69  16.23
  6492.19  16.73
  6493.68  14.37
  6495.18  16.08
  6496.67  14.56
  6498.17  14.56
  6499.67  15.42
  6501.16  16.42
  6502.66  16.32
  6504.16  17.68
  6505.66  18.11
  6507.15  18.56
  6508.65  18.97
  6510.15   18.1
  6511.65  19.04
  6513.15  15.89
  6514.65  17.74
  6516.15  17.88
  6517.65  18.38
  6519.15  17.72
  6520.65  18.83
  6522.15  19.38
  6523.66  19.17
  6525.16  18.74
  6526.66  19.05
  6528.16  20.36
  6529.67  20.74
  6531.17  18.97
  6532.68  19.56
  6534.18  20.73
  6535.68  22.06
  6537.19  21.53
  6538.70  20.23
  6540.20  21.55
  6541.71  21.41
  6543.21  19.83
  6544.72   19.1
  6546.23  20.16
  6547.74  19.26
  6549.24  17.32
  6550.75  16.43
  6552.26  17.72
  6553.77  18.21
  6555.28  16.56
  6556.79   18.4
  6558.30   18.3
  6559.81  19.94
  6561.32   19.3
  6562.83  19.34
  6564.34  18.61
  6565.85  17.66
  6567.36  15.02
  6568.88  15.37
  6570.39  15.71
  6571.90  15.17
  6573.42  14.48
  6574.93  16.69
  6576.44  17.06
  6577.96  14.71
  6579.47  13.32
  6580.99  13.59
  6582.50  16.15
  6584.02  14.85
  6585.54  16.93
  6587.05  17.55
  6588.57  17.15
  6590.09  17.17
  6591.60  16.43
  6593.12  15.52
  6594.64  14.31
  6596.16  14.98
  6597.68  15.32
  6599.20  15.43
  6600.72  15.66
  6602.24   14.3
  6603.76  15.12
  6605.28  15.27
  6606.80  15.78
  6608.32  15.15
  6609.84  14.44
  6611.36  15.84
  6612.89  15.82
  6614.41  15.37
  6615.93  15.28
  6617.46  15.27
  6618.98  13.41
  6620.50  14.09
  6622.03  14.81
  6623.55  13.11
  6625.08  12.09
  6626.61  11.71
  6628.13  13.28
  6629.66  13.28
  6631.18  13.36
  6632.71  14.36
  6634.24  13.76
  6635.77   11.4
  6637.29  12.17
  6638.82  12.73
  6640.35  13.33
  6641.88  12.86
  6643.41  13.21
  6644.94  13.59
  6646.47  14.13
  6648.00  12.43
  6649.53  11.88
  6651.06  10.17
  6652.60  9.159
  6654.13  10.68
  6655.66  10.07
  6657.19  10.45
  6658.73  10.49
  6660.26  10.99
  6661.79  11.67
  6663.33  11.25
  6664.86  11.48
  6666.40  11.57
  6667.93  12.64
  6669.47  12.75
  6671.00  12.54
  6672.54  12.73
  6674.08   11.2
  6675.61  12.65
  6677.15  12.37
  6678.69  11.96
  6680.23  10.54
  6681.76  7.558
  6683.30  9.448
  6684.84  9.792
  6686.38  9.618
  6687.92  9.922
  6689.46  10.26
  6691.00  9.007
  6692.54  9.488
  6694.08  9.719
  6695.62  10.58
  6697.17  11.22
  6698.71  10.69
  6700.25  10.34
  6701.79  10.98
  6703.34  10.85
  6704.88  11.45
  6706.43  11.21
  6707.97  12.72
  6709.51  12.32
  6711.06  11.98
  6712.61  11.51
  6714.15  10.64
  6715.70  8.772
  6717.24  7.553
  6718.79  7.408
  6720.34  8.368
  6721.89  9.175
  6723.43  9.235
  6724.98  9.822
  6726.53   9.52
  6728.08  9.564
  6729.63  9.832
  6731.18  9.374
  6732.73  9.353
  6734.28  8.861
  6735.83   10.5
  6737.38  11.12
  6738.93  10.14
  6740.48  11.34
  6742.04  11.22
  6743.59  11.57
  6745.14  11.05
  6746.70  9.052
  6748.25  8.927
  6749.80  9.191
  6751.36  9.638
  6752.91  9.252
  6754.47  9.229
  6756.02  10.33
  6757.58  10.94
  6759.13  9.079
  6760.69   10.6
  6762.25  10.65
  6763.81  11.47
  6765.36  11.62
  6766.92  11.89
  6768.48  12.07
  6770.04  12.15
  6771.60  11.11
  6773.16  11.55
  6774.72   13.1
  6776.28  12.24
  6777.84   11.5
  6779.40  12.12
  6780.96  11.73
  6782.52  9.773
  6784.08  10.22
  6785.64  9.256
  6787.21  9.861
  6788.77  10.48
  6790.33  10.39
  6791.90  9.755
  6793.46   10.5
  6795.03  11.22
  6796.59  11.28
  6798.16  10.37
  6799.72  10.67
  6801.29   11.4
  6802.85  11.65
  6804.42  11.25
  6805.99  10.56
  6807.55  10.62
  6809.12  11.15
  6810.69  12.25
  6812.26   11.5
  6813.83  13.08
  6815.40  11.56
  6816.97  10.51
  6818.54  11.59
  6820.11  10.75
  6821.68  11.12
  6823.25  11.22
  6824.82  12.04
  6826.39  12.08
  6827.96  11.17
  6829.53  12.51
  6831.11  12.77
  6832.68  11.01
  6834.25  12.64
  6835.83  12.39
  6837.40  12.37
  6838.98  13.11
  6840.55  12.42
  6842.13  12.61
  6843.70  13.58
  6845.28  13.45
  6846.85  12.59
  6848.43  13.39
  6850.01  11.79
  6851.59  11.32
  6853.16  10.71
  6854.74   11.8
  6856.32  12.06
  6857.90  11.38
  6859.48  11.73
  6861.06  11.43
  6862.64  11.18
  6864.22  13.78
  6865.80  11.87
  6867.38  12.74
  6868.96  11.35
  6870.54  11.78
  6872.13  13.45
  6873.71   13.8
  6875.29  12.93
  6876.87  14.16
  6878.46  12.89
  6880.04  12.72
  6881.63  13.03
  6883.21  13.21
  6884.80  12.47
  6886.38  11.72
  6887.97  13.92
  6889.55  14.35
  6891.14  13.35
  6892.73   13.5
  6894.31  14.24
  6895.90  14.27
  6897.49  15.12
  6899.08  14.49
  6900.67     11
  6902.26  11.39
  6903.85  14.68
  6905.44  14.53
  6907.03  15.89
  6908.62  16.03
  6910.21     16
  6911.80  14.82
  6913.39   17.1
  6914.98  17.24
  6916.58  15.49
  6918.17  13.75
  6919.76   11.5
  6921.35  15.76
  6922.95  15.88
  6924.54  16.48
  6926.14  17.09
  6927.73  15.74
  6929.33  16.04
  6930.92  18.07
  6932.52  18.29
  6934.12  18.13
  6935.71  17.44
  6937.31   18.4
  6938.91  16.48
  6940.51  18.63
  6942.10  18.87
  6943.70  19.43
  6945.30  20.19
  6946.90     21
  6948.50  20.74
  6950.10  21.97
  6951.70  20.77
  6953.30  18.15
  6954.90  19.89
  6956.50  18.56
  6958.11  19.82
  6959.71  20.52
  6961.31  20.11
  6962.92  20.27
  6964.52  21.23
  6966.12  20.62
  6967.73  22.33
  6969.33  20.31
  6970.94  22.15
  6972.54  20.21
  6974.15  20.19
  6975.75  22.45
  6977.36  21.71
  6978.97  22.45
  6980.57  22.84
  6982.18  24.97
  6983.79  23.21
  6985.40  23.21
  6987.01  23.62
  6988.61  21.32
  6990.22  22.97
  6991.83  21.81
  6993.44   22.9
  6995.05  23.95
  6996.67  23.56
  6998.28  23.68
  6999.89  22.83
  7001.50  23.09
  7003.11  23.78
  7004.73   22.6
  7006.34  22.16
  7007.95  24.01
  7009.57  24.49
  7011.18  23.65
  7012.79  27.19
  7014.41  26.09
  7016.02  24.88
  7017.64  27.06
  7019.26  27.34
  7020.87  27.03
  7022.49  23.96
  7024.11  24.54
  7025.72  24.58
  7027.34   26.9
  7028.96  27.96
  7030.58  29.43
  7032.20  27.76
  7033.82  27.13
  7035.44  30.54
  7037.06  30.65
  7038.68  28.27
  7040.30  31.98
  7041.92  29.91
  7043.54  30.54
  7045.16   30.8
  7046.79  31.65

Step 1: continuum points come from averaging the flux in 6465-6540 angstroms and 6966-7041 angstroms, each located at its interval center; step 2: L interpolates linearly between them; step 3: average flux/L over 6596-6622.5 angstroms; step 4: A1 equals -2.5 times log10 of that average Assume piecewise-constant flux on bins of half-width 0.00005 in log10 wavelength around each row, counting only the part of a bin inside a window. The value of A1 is 0.24 mag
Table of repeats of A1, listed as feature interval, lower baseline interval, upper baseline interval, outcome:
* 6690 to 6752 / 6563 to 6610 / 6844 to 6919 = 0.40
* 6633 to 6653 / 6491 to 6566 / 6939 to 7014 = 0.47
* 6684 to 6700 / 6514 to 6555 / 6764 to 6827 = 0.39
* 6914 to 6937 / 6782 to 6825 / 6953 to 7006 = 0.14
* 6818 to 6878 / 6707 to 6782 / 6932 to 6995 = 0.25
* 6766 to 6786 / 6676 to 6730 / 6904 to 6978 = 0.11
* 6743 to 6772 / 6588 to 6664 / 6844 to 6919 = 0.27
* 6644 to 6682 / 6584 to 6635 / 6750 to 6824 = 0.19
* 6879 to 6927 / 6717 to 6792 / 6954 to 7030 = 0.26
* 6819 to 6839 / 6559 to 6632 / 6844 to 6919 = 0.15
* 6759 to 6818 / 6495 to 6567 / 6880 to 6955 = 0.45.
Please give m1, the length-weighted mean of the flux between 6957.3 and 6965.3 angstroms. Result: 20.4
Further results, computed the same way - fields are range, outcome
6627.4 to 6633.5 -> 13.6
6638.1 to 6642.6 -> 13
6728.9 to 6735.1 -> 9.36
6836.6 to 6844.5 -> 12.8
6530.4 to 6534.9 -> 19.8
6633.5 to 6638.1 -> 12.5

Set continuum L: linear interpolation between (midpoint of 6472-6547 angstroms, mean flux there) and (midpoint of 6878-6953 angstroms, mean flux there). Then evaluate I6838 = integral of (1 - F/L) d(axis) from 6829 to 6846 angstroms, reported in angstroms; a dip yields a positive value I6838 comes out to 3.8 angstroms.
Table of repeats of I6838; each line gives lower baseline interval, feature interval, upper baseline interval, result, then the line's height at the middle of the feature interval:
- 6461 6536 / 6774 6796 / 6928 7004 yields 9.7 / 19.4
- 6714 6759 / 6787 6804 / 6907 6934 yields 1.4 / 11.7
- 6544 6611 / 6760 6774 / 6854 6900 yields 2.7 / 14.2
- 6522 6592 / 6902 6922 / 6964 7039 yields 6.9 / 23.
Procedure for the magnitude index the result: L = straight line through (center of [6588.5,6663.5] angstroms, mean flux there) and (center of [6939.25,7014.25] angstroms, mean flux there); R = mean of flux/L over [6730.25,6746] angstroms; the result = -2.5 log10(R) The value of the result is 0.48 mag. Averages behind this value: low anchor 13.6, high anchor 21.8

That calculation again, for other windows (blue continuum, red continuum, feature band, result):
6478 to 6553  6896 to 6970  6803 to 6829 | 0.47 mag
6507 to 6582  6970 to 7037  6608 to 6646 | 0.37 mag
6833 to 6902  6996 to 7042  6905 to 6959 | 0.06 mag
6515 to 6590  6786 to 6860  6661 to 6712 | 0.32 mag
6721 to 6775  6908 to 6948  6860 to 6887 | 0.19 mag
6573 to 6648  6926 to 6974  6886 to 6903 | 0.35 mag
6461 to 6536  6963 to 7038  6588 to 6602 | 0.17 mag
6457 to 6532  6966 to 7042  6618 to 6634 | 0.36 mag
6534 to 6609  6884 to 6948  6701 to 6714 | 0.39 mag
